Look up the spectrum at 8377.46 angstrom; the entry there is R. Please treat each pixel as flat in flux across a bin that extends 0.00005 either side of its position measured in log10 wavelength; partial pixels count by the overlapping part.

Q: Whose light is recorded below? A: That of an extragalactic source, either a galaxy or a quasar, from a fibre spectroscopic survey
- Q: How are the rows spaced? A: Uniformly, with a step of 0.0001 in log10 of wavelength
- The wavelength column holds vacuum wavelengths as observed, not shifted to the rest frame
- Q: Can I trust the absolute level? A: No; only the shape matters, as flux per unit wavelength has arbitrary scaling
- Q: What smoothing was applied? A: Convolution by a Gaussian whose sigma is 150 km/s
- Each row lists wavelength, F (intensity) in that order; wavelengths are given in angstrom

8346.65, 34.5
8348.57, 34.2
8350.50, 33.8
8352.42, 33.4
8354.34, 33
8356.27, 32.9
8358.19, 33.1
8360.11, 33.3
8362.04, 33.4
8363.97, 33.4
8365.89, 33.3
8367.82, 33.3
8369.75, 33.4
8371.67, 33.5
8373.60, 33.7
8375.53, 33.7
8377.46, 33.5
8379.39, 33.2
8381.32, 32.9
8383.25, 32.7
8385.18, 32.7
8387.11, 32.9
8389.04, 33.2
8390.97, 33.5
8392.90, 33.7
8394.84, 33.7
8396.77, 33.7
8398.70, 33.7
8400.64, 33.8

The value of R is 33.5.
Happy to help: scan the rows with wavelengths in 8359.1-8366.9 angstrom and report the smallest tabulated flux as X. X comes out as 33.3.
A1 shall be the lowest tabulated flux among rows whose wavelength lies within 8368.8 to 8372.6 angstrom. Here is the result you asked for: 33.4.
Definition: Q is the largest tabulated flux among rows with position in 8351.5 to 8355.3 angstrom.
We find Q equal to 33.4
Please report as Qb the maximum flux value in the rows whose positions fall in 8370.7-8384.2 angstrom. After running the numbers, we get 33.7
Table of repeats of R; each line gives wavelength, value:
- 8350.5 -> 33.8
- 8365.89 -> 33.3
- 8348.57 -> 34.2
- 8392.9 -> 33.7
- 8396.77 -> 33.7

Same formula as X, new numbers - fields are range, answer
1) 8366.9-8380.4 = 33.2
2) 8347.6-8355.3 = 33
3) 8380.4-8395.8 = 32.7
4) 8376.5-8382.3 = 32.9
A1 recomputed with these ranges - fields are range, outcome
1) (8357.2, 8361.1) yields 33.1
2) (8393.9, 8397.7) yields 33.7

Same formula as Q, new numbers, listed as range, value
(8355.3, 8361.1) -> 33.3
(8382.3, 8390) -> 33.2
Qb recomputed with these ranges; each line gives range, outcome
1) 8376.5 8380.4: 33.5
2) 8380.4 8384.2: 32.9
